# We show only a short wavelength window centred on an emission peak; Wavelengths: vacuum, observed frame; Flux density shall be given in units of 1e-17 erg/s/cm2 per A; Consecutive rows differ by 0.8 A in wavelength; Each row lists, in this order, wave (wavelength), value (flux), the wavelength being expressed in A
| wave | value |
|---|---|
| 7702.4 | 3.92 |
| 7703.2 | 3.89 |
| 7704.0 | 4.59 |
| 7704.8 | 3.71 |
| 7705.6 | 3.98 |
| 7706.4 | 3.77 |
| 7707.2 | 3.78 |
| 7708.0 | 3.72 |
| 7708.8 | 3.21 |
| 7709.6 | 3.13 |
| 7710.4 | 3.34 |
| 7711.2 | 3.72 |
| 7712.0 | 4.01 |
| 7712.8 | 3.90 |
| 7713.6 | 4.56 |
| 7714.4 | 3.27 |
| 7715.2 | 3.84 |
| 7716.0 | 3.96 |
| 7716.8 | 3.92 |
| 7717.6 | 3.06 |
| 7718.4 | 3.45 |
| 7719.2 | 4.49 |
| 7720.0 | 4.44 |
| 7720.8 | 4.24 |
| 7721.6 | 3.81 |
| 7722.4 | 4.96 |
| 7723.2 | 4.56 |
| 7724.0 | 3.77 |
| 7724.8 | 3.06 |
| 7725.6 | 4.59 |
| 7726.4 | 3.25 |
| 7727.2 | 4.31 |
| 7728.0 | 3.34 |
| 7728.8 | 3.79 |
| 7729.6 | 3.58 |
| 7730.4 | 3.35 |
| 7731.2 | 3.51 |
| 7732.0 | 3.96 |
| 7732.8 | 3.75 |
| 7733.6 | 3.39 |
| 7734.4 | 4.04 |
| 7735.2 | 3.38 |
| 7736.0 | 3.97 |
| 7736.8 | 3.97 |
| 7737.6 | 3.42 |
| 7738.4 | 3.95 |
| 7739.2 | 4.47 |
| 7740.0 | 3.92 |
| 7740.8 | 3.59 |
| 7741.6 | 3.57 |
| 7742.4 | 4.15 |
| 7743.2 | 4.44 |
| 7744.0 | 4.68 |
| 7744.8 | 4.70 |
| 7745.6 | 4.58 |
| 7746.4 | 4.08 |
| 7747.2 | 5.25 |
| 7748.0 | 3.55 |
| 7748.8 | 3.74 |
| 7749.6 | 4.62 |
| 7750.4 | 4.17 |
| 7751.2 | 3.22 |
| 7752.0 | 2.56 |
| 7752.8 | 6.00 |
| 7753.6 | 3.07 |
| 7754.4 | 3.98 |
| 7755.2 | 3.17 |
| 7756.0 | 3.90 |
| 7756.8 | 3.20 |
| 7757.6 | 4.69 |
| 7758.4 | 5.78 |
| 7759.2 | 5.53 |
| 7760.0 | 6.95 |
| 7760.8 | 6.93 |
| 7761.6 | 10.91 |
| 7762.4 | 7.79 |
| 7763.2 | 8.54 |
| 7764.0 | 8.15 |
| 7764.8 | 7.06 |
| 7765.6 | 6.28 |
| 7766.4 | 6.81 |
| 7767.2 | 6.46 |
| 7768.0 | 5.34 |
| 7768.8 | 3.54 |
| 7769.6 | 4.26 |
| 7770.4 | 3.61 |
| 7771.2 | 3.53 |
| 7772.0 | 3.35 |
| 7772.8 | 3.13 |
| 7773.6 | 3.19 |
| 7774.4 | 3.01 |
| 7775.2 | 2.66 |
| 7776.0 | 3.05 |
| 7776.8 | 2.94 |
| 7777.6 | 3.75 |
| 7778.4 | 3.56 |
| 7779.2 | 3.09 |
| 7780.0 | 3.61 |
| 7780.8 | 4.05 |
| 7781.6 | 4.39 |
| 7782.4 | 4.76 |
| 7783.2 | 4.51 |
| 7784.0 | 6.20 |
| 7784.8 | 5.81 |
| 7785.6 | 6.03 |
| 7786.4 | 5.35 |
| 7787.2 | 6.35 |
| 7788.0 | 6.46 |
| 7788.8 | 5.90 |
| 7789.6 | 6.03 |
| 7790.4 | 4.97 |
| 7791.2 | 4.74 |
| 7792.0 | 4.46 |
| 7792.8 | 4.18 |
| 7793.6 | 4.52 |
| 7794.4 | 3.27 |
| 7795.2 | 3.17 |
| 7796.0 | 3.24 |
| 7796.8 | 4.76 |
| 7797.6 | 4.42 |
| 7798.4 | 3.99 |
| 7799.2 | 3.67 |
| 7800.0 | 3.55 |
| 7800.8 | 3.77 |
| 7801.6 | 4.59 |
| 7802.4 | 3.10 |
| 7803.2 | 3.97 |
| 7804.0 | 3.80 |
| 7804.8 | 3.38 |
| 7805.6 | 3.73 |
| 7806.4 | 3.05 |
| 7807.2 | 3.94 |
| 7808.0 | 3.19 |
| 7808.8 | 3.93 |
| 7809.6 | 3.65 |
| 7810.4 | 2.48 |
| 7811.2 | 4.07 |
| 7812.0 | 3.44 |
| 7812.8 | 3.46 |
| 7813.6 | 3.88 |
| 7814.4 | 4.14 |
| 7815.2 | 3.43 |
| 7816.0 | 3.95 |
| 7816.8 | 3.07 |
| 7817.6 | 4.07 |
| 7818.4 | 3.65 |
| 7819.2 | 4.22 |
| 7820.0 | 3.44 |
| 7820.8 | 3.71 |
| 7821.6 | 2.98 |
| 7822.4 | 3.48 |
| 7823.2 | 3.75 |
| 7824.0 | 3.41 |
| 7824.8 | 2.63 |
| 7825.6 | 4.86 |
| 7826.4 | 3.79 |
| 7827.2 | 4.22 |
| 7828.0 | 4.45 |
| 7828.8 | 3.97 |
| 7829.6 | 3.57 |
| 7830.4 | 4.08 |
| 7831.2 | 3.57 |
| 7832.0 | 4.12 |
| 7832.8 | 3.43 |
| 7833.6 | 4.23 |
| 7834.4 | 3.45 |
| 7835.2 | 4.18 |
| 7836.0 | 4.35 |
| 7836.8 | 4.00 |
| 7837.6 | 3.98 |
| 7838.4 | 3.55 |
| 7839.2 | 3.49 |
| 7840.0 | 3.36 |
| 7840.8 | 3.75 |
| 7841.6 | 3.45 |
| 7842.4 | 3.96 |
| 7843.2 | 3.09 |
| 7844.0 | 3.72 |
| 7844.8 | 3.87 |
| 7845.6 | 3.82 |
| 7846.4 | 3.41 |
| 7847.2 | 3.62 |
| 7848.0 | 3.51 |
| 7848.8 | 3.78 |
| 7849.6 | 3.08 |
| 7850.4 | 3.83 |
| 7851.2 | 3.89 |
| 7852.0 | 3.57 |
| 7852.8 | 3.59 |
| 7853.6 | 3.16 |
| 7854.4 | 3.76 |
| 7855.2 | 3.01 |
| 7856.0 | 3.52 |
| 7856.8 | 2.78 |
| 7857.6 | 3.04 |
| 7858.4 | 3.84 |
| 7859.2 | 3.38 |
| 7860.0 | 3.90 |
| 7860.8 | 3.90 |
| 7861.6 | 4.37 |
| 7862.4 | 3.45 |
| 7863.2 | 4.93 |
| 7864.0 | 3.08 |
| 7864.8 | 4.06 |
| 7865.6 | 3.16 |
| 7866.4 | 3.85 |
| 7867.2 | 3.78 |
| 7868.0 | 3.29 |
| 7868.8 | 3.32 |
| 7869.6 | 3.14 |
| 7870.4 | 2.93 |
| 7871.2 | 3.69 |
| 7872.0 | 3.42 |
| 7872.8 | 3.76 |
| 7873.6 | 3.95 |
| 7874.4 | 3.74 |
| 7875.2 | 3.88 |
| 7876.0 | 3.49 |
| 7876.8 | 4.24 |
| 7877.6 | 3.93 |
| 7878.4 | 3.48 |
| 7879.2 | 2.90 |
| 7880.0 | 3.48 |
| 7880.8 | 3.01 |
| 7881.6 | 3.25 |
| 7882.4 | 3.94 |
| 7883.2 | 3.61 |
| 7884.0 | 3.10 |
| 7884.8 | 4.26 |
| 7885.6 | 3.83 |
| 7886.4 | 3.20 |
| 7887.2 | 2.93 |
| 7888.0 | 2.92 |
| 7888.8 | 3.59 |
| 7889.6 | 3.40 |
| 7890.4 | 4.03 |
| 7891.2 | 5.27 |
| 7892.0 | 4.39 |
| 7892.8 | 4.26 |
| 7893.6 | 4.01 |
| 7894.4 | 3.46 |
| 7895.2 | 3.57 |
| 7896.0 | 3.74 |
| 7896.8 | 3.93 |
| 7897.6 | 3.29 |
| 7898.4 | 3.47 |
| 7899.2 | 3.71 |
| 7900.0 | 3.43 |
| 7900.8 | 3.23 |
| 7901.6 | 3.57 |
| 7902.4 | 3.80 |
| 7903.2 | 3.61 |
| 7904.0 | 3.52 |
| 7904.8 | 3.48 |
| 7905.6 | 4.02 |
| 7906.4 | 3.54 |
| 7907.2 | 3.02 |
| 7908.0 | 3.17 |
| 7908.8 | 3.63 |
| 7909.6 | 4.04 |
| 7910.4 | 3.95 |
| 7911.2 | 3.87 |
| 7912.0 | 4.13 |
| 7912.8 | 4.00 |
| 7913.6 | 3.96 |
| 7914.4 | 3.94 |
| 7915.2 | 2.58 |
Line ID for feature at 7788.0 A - [N II]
